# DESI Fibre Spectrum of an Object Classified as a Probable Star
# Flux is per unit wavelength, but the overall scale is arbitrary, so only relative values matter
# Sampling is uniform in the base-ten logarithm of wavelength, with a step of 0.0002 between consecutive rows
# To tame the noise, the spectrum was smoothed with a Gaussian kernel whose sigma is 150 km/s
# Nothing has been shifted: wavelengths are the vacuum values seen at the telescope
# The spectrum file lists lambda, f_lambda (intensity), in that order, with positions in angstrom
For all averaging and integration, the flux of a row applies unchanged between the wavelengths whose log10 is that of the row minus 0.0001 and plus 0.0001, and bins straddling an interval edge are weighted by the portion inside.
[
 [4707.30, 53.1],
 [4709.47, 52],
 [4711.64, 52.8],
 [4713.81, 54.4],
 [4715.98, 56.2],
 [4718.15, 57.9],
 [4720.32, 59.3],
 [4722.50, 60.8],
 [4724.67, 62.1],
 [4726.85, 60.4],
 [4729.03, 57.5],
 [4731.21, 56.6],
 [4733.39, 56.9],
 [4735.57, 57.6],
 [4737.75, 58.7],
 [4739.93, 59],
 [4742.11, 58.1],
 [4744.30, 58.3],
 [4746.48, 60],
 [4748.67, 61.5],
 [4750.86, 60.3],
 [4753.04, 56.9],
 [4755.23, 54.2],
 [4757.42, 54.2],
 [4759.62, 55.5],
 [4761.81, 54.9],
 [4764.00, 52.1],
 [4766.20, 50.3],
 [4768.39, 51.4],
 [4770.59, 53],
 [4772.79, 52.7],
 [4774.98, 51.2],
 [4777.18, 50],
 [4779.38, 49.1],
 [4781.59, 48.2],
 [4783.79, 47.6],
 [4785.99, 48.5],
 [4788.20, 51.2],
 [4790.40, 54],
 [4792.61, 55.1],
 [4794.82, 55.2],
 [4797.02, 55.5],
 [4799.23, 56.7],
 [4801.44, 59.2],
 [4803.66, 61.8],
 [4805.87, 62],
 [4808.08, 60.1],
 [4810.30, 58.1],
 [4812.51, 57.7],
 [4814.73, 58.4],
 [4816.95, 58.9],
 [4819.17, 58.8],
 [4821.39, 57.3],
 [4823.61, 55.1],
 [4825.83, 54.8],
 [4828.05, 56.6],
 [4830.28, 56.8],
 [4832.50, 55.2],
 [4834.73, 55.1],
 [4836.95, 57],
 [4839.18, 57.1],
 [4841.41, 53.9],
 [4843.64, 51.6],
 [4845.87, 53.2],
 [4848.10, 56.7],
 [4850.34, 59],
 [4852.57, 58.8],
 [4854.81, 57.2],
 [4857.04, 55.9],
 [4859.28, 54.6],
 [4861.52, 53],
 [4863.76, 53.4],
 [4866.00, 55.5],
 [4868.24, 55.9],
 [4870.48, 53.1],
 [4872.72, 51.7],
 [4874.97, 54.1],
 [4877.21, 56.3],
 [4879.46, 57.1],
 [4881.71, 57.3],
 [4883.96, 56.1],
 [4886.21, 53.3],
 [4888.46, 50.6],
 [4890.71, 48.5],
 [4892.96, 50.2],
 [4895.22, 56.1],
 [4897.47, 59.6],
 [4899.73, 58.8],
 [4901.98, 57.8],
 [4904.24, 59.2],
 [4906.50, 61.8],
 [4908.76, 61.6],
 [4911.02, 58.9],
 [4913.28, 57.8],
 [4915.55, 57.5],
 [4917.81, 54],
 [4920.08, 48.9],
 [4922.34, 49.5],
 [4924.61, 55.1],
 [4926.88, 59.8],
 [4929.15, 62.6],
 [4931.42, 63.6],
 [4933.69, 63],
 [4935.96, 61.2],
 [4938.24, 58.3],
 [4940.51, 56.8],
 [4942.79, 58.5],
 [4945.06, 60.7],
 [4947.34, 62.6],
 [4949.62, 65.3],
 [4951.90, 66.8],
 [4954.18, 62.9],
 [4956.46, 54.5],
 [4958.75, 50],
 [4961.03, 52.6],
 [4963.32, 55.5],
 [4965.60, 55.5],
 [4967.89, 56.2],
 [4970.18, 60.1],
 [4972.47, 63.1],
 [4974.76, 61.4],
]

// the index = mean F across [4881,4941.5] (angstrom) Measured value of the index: 57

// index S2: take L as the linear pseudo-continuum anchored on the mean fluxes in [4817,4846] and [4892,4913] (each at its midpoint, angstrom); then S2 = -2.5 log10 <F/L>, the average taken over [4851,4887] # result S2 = 0.04 mag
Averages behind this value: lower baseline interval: 55.8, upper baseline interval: 58.3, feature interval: 55.3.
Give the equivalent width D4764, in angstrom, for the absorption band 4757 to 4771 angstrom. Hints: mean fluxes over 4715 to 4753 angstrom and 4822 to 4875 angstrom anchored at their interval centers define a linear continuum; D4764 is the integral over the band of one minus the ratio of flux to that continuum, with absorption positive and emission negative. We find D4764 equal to 1.2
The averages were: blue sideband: 58.9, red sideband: 55.3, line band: 53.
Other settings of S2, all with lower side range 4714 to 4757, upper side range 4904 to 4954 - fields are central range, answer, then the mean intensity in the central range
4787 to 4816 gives 0.027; 57.3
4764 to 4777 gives 0.137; 51.6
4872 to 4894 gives 0.107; 53.6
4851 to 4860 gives 0.040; 56.9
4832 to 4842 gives 0.059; 55.8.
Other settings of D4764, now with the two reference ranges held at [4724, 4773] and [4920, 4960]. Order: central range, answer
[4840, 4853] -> 0.6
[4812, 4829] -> 0.1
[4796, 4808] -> -0.4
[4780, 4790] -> 1.4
